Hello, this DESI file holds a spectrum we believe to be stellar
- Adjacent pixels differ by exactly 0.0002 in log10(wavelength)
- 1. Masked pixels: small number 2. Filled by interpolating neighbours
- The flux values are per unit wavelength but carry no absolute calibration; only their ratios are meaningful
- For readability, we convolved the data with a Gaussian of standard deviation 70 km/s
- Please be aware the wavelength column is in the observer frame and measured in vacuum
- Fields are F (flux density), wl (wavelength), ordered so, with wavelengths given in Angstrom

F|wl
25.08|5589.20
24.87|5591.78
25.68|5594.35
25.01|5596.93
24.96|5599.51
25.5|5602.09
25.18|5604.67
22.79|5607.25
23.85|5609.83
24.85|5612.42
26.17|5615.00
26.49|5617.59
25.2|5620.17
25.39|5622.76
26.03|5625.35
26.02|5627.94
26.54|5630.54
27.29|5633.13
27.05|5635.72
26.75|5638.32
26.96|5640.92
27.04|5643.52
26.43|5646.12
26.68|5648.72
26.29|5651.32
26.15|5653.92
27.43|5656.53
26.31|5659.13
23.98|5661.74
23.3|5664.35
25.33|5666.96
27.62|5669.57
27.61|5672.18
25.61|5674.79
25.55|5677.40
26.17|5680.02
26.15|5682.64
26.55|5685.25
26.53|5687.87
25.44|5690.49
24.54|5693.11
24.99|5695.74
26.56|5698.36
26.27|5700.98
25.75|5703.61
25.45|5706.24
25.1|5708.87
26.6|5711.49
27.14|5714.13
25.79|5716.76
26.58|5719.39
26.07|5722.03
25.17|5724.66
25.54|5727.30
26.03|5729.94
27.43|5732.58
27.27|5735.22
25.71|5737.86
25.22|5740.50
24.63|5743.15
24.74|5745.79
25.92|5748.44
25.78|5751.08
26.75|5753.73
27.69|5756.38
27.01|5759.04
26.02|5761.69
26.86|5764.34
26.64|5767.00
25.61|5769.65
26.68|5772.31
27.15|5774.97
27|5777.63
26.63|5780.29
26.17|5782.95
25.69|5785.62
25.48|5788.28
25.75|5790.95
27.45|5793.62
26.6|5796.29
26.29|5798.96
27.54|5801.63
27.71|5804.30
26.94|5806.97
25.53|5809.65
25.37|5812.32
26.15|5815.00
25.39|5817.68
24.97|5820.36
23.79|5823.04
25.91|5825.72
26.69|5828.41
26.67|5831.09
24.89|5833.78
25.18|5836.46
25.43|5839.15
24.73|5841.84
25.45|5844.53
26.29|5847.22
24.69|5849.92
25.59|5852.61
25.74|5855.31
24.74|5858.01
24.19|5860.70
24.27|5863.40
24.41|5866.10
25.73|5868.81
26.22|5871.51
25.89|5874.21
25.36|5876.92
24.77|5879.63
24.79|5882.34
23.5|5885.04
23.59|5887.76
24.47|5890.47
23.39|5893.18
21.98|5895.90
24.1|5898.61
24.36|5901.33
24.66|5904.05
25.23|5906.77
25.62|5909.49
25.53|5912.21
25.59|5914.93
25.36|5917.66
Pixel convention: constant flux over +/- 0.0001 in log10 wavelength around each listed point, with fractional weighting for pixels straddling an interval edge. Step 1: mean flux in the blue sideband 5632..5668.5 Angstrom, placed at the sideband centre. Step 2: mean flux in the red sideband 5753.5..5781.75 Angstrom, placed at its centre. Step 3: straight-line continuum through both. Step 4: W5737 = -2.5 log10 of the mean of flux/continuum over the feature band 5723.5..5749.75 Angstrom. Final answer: 0.03 mag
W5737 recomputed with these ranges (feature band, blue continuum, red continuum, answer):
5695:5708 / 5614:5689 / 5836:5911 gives 0.00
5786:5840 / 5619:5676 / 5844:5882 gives -0.02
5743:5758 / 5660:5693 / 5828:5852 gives -0.02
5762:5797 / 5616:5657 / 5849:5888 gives -0.04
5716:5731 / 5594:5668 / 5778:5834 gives 0.00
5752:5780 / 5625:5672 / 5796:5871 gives -0.04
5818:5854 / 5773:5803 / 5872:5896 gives 0.00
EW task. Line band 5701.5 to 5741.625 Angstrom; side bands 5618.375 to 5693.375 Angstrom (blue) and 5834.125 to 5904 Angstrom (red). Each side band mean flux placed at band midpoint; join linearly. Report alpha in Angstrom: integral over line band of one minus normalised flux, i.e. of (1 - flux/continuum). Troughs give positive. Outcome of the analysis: -0.5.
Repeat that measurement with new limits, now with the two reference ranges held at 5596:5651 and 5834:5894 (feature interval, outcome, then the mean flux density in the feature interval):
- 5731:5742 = -0.4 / 26.4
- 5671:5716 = -0.7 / 26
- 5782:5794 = -0.4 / 26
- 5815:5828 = -0.1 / 25.2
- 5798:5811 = -0.9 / 26.8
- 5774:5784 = -0.6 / 26.7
